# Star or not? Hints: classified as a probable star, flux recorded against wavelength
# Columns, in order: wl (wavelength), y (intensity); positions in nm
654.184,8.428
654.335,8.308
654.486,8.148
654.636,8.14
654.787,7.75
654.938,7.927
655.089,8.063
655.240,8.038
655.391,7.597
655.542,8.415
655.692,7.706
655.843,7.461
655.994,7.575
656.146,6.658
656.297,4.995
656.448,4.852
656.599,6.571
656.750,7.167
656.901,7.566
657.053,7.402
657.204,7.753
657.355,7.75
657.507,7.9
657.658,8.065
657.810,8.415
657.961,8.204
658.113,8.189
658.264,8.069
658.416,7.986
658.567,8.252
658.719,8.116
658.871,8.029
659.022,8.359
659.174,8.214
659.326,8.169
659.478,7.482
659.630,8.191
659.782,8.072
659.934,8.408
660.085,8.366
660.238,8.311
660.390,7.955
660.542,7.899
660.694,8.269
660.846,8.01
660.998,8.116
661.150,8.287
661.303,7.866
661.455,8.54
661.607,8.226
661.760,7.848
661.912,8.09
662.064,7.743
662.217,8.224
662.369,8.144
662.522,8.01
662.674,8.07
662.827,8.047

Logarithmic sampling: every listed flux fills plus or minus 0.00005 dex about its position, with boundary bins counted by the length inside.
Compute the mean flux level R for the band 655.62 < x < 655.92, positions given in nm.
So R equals 7.58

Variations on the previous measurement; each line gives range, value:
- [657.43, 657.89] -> 8.12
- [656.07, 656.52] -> 5.5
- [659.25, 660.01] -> 8.07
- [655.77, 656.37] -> 6.67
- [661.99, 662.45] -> 8.03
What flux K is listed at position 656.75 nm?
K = 7.167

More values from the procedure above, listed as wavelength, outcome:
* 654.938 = 7.927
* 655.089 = 8.063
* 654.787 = 7.75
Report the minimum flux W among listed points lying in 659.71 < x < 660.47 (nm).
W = 7.955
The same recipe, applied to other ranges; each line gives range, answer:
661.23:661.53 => 7.866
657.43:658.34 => 7.9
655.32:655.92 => 7.461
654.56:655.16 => 7.75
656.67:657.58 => 7.167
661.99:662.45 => 7.743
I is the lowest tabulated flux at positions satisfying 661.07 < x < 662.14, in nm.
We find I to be 7.743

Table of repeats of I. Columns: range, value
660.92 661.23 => 8.116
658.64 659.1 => 8.029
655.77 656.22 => 6.658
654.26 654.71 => 8.14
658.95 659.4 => 8.169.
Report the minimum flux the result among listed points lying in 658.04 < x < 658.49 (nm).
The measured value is 7.986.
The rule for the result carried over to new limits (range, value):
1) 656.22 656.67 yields 4.852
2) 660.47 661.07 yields 7.899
